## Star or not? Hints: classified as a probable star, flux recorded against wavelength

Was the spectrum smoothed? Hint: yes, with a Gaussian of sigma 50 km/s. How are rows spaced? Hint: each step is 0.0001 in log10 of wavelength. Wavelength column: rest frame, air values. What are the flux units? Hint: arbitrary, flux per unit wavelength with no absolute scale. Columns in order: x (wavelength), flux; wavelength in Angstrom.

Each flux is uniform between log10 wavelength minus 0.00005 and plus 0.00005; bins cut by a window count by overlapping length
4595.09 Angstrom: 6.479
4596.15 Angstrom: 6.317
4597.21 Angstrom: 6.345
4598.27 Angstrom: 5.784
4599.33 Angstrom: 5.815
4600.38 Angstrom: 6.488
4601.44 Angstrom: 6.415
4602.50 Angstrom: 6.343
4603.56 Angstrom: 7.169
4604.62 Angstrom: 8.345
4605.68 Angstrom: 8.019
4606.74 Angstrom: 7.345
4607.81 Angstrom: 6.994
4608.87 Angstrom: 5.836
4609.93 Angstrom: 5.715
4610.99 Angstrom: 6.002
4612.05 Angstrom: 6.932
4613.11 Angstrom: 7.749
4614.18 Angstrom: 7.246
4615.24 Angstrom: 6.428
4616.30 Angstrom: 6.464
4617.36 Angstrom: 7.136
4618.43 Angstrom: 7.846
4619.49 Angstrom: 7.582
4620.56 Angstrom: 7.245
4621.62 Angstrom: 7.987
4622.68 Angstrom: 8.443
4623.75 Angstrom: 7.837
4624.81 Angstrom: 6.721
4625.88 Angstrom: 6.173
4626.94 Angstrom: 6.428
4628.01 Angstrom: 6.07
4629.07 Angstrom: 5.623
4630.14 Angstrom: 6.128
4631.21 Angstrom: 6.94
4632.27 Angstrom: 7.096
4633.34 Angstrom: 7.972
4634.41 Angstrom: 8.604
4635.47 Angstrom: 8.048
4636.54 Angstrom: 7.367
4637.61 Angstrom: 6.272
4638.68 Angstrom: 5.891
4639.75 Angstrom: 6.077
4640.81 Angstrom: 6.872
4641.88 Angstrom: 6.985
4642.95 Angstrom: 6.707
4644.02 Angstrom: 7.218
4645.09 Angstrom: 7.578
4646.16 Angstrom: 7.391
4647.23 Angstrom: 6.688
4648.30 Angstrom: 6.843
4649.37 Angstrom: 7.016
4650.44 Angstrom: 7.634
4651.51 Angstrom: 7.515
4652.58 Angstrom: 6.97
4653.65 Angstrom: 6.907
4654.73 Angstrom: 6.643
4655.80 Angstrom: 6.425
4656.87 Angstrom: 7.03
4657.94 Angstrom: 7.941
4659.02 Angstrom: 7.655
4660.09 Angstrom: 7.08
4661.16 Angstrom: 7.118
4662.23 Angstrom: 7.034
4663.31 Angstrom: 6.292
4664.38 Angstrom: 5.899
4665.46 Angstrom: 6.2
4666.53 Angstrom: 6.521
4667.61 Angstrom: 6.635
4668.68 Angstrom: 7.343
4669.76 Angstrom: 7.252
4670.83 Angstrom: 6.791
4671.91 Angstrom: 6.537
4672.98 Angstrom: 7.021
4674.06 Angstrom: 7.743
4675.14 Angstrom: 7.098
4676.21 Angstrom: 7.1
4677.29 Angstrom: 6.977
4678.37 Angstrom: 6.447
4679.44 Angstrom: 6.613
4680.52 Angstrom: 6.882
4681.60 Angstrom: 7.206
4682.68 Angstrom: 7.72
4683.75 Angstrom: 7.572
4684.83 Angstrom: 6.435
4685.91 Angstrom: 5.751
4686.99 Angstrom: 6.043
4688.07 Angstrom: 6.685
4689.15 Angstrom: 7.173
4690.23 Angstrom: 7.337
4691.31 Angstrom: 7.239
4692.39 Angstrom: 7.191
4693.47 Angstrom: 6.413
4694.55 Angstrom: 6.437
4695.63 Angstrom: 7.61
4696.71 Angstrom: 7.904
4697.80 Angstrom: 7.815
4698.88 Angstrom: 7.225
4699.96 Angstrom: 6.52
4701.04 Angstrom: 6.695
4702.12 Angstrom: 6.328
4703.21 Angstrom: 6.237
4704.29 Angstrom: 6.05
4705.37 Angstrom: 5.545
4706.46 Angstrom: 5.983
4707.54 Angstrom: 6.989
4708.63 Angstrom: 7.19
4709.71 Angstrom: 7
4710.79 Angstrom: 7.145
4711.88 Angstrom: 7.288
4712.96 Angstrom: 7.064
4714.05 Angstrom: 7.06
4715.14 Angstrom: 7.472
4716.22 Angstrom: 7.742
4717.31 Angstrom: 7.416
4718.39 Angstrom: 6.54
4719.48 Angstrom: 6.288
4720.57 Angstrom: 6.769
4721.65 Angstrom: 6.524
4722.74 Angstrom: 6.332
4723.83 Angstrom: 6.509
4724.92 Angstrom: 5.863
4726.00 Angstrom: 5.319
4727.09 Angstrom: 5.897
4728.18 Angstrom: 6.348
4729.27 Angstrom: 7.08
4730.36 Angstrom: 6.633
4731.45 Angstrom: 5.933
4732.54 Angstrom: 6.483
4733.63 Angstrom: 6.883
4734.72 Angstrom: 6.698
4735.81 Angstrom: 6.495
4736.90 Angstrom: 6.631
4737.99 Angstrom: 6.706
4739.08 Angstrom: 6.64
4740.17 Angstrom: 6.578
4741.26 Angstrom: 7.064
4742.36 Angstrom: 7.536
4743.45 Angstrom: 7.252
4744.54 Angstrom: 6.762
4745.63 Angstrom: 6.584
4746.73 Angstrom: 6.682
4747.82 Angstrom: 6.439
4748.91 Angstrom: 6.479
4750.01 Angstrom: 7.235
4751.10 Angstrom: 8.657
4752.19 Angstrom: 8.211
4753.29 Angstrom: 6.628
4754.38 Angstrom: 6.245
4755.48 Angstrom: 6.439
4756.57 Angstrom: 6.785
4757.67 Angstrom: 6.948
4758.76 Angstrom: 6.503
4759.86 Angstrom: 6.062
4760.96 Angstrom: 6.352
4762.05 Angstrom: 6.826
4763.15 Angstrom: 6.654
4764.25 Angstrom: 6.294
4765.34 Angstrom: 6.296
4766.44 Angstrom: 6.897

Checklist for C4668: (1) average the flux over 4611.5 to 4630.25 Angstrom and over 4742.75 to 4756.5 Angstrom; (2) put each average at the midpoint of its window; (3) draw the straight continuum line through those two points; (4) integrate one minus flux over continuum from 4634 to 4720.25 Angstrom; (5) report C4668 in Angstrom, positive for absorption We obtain 0.8 Angstrom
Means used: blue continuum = 7.02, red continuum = 6.97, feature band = 6.94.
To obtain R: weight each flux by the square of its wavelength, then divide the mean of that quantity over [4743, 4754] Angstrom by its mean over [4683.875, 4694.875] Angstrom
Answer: 1.08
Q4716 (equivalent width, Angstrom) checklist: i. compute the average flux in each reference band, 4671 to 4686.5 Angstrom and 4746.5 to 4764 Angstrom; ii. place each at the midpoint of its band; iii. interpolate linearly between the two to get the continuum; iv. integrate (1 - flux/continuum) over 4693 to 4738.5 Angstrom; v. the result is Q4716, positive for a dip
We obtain 1.2 Angstrom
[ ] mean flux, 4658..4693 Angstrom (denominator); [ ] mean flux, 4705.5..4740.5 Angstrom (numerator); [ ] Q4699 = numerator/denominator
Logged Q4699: 0.96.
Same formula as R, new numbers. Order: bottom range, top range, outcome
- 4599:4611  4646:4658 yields 1.06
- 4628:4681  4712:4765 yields 1.00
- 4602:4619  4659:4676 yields 1.01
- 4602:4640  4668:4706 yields 1.01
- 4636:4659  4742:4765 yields 1.03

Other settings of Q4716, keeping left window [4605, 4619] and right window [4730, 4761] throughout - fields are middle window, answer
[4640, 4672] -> -0.4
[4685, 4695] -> 0.2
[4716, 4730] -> 0.7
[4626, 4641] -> 0.2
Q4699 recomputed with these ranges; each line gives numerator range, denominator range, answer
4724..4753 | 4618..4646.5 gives 0.95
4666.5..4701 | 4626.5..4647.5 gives 1.01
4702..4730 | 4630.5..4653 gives 0.93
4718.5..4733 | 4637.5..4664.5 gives 0.91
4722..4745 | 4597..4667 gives 0.95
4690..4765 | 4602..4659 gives 0.96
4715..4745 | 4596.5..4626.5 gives 0.96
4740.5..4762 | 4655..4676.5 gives 0.99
